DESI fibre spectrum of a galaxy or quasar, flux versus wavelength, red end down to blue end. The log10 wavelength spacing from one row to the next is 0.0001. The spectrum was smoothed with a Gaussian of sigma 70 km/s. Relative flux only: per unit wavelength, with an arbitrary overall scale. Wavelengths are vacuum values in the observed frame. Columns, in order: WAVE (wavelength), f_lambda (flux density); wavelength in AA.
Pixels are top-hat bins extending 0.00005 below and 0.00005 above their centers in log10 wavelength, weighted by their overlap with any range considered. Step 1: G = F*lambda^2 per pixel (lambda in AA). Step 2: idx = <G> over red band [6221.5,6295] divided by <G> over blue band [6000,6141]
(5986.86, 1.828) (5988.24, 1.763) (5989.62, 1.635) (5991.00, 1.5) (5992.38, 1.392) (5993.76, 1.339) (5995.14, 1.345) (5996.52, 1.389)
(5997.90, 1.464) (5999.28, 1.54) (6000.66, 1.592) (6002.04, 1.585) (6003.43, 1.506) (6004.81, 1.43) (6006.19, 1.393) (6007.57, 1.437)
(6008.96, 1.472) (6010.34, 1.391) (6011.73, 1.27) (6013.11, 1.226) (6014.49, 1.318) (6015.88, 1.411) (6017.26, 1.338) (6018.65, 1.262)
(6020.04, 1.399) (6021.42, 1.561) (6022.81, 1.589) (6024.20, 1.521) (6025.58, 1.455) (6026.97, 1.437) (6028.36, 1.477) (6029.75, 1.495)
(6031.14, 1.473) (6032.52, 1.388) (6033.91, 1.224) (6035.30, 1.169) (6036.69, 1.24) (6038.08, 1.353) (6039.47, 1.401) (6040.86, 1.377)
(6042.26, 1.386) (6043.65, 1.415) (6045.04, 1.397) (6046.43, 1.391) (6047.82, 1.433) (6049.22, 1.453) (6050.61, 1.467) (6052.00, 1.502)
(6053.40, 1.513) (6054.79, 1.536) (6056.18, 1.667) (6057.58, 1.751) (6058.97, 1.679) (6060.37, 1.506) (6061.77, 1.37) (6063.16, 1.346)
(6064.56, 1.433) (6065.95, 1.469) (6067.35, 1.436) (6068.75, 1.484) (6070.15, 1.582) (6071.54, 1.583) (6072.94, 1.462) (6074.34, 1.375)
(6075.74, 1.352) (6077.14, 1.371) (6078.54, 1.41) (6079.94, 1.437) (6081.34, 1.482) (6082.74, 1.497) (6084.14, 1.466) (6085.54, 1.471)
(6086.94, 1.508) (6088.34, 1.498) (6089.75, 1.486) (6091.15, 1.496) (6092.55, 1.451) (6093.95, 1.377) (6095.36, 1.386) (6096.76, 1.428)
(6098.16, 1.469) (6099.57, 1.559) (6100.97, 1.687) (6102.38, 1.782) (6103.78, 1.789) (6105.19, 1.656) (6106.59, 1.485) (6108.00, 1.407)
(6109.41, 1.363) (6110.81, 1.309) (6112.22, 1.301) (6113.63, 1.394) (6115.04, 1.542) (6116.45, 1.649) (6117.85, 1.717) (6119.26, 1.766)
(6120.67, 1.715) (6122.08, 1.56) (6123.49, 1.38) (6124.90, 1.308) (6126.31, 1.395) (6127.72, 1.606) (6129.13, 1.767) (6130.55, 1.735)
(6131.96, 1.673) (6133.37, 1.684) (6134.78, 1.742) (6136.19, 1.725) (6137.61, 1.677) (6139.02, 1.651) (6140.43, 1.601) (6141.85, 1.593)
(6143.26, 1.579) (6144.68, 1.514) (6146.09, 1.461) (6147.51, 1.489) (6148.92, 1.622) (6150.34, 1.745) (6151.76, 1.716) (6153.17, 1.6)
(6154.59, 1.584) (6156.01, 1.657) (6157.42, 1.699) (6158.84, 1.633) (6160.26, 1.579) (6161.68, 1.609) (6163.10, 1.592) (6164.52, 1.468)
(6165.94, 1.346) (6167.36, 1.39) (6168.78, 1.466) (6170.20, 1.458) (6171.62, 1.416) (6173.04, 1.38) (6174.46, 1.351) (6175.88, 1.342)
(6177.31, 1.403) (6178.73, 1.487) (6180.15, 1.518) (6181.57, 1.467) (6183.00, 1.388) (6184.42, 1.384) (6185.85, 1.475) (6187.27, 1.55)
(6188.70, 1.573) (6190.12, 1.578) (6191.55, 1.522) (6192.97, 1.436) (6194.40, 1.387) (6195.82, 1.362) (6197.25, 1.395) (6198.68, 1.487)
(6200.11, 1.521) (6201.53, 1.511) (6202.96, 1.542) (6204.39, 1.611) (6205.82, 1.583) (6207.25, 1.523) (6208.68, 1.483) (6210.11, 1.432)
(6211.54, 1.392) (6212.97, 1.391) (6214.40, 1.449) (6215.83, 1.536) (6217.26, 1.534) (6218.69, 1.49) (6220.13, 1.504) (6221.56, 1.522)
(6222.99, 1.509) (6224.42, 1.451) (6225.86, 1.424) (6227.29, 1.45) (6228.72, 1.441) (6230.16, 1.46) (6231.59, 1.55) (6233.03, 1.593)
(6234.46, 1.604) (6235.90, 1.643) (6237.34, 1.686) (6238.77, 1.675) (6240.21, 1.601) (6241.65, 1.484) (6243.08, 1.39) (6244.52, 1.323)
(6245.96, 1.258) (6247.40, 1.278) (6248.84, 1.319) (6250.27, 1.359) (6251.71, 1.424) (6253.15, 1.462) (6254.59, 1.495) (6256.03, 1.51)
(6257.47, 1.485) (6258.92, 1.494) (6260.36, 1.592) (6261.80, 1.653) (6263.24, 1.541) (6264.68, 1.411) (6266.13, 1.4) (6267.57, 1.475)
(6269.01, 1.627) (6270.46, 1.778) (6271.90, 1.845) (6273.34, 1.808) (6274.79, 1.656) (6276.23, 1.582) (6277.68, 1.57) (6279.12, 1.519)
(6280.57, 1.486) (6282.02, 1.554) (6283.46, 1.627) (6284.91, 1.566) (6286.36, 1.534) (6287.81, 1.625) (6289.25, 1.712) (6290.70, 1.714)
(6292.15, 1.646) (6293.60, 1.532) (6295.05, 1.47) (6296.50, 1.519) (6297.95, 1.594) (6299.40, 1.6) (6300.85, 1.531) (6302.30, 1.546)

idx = 1.10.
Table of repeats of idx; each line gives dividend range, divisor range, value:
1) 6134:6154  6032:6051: 1.23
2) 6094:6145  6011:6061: 1.13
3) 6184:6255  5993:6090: 1.09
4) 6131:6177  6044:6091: 1.09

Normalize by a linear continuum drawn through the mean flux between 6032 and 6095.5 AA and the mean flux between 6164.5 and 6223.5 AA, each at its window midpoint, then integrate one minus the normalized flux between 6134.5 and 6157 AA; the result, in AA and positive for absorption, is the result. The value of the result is -2.51 AA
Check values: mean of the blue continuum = 1.45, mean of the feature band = 1.62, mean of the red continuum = 1.47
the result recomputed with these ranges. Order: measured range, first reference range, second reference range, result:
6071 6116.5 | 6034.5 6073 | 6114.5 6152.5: 1.7 AA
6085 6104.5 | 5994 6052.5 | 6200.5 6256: -1.2 AA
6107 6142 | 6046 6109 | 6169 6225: -1.9 AA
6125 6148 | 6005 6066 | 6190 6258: -2.5 AA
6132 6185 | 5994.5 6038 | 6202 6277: -2.4 AA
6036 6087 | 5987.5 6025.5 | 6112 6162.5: 1.8 AA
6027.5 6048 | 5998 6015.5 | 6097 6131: 1.3 AA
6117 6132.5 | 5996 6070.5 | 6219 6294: -1.3 AA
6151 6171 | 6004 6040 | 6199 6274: -1.2 AA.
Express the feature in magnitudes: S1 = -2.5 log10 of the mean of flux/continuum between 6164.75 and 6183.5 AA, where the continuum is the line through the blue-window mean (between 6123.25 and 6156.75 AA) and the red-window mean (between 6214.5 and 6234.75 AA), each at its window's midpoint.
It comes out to 0.11 mag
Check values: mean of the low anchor 1.61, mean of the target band 1.42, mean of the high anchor 1.5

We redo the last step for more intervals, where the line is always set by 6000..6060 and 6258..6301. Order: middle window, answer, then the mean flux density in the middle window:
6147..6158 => -0.09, 1.64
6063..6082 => 0.01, 1.45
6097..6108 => -0.09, 1.61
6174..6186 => 0.08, 1.42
